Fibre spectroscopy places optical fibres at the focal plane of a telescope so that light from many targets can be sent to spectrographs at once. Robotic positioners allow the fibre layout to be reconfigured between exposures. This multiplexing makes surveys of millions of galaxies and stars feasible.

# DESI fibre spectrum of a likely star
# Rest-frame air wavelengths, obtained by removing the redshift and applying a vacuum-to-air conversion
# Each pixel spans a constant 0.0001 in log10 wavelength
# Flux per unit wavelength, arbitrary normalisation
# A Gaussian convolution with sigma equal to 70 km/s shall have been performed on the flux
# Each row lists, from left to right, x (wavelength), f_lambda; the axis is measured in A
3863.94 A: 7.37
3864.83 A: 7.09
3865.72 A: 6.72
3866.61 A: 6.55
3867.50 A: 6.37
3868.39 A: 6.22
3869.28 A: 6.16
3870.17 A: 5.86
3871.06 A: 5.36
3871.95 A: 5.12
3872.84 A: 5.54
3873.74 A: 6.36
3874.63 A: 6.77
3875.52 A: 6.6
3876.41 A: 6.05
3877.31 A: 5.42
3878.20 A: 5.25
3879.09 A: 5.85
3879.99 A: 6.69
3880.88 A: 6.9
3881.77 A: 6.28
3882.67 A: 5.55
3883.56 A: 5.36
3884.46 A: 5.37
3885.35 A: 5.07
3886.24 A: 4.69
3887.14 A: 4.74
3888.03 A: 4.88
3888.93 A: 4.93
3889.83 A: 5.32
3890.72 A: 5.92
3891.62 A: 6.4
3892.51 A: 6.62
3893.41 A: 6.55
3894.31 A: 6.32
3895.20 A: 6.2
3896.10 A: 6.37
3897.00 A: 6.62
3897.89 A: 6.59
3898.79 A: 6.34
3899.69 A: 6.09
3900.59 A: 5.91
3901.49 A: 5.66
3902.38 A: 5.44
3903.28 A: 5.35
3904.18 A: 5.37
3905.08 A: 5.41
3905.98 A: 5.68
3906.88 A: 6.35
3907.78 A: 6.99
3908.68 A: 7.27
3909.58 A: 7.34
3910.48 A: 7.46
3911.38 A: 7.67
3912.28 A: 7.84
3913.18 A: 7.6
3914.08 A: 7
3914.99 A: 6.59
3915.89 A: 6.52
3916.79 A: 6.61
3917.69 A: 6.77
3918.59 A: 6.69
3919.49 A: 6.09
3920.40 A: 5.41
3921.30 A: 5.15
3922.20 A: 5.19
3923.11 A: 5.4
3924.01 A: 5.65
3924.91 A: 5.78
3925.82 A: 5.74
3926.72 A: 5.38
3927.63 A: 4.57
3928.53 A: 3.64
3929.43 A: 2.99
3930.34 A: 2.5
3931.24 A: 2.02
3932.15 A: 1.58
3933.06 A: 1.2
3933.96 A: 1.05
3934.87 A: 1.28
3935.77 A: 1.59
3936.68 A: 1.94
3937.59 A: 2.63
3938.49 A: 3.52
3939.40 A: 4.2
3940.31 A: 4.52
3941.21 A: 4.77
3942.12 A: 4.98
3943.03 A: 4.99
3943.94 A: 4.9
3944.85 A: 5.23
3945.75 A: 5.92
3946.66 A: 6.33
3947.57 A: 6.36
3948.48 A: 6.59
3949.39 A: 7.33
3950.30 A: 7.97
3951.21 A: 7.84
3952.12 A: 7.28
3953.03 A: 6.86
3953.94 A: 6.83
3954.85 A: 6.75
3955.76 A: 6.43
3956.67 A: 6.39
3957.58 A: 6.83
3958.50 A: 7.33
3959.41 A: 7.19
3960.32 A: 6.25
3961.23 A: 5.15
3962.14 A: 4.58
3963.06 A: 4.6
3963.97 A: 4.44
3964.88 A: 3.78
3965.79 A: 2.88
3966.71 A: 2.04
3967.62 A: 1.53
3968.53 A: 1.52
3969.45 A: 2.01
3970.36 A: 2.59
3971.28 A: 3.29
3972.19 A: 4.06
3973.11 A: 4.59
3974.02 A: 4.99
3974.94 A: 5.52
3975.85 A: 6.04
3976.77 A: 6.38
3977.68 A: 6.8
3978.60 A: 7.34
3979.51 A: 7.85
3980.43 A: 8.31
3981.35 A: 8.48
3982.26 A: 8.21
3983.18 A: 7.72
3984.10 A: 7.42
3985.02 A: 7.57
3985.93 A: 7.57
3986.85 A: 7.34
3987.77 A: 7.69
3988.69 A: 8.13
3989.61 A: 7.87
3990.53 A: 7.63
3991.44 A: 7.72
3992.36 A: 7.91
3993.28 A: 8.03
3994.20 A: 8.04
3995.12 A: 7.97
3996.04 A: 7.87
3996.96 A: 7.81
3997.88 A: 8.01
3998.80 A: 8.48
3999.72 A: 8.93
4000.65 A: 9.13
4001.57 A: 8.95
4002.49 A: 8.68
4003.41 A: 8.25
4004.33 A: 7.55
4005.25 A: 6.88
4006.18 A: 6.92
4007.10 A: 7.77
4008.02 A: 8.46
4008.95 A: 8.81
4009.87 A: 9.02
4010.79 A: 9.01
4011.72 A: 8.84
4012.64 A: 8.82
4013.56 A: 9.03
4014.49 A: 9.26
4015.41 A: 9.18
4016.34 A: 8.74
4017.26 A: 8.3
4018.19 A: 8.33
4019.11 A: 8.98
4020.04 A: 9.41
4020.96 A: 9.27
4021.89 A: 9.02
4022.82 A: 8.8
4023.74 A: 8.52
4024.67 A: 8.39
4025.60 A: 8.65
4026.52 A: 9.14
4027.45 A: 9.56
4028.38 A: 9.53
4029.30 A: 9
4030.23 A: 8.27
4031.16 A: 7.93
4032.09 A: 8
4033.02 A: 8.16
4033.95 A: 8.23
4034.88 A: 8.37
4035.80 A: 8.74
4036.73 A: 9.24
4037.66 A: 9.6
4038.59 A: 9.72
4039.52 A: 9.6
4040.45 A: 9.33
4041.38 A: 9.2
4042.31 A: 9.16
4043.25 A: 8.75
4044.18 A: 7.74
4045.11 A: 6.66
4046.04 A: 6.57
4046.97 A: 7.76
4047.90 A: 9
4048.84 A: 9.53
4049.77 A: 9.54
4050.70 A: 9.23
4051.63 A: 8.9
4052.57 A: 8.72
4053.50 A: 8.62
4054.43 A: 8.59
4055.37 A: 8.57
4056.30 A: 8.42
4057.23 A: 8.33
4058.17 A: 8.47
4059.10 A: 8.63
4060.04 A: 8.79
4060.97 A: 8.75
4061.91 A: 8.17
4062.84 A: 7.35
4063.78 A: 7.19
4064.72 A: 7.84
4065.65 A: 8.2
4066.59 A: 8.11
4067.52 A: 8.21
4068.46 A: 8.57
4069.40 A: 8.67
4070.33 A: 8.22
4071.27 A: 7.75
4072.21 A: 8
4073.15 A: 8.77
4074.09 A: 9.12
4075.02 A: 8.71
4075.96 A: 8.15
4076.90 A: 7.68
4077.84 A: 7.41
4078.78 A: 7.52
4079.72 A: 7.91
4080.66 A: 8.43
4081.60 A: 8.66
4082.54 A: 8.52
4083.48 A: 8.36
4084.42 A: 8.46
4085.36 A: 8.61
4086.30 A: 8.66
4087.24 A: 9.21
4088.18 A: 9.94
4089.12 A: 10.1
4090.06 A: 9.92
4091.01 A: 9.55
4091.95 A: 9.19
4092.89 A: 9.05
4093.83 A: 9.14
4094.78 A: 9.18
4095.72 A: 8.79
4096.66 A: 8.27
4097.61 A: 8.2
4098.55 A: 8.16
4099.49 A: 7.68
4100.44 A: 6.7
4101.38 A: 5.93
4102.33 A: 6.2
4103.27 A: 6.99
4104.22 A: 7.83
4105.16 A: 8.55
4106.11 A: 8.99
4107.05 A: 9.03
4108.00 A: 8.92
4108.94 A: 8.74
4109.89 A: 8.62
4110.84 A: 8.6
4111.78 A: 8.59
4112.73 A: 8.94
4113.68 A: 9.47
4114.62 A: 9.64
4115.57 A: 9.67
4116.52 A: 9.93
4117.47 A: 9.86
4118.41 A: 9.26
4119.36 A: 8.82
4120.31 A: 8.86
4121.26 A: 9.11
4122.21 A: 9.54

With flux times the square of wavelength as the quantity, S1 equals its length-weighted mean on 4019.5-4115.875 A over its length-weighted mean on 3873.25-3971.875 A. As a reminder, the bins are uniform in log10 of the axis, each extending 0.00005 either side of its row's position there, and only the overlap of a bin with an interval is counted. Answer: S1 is 1.72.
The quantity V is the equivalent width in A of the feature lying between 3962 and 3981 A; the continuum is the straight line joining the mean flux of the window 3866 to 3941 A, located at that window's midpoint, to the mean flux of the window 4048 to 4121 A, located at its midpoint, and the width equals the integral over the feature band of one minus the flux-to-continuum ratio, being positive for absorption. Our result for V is 6.0 A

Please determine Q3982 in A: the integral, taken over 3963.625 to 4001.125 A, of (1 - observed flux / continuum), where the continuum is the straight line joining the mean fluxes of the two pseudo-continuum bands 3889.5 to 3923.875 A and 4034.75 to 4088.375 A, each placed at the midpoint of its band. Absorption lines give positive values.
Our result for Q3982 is 5.2 A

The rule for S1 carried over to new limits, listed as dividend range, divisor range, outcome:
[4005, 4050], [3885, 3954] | 1.68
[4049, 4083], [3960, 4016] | 1.27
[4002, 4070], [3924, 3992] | 1.68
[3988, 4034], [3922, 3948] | 2.21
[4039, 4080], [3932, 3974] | 1.91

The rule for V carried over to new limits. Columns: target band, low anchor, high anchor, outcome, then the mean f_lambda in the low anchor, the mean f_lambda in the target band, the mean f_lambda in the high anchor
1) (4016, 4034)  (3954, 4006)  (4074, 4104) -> -3.6 A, 6.5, 8.72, 8.37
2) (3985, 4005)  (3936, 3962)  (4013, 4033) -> -1.0 A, 5.78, 8.05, 8.81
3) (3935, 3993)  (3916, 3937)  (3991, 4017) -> 4.4 A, 4.15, 5.72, 8.36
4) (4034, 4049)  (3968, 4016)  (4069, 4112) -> -1.5 A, 7.35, 8.65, 8.43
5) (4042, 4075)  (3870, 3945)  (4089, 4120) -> -2.0 A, 5.37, 8.37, 8.67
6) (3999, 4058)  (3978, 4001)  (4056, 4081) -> -4.3 A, 7.95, 8.66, 8.19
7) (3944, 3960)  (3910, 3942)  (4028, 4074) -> -3.6 A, 4.7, 6.74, 8.51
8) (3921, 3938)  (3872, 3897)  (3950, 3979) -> 6.5 A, 5.85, 3.42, 5.23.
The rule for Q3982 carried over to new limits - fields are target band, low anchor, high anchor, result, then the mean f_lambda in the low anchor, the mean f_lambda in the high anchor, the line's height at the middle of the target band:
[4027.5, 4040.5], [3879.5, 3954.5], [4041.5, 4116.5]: -2.0 A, 5.5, 8.47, 7.64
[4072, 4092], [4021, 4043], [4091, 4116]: -0.2 A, 8.88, 8.45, 8.58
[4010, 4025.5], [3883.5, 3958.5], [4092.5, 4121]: -3.9 A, 5.52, 8.56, 7.1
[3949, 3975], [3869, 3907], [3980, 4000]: 7.8 A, 5.84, 7.93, 7.36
